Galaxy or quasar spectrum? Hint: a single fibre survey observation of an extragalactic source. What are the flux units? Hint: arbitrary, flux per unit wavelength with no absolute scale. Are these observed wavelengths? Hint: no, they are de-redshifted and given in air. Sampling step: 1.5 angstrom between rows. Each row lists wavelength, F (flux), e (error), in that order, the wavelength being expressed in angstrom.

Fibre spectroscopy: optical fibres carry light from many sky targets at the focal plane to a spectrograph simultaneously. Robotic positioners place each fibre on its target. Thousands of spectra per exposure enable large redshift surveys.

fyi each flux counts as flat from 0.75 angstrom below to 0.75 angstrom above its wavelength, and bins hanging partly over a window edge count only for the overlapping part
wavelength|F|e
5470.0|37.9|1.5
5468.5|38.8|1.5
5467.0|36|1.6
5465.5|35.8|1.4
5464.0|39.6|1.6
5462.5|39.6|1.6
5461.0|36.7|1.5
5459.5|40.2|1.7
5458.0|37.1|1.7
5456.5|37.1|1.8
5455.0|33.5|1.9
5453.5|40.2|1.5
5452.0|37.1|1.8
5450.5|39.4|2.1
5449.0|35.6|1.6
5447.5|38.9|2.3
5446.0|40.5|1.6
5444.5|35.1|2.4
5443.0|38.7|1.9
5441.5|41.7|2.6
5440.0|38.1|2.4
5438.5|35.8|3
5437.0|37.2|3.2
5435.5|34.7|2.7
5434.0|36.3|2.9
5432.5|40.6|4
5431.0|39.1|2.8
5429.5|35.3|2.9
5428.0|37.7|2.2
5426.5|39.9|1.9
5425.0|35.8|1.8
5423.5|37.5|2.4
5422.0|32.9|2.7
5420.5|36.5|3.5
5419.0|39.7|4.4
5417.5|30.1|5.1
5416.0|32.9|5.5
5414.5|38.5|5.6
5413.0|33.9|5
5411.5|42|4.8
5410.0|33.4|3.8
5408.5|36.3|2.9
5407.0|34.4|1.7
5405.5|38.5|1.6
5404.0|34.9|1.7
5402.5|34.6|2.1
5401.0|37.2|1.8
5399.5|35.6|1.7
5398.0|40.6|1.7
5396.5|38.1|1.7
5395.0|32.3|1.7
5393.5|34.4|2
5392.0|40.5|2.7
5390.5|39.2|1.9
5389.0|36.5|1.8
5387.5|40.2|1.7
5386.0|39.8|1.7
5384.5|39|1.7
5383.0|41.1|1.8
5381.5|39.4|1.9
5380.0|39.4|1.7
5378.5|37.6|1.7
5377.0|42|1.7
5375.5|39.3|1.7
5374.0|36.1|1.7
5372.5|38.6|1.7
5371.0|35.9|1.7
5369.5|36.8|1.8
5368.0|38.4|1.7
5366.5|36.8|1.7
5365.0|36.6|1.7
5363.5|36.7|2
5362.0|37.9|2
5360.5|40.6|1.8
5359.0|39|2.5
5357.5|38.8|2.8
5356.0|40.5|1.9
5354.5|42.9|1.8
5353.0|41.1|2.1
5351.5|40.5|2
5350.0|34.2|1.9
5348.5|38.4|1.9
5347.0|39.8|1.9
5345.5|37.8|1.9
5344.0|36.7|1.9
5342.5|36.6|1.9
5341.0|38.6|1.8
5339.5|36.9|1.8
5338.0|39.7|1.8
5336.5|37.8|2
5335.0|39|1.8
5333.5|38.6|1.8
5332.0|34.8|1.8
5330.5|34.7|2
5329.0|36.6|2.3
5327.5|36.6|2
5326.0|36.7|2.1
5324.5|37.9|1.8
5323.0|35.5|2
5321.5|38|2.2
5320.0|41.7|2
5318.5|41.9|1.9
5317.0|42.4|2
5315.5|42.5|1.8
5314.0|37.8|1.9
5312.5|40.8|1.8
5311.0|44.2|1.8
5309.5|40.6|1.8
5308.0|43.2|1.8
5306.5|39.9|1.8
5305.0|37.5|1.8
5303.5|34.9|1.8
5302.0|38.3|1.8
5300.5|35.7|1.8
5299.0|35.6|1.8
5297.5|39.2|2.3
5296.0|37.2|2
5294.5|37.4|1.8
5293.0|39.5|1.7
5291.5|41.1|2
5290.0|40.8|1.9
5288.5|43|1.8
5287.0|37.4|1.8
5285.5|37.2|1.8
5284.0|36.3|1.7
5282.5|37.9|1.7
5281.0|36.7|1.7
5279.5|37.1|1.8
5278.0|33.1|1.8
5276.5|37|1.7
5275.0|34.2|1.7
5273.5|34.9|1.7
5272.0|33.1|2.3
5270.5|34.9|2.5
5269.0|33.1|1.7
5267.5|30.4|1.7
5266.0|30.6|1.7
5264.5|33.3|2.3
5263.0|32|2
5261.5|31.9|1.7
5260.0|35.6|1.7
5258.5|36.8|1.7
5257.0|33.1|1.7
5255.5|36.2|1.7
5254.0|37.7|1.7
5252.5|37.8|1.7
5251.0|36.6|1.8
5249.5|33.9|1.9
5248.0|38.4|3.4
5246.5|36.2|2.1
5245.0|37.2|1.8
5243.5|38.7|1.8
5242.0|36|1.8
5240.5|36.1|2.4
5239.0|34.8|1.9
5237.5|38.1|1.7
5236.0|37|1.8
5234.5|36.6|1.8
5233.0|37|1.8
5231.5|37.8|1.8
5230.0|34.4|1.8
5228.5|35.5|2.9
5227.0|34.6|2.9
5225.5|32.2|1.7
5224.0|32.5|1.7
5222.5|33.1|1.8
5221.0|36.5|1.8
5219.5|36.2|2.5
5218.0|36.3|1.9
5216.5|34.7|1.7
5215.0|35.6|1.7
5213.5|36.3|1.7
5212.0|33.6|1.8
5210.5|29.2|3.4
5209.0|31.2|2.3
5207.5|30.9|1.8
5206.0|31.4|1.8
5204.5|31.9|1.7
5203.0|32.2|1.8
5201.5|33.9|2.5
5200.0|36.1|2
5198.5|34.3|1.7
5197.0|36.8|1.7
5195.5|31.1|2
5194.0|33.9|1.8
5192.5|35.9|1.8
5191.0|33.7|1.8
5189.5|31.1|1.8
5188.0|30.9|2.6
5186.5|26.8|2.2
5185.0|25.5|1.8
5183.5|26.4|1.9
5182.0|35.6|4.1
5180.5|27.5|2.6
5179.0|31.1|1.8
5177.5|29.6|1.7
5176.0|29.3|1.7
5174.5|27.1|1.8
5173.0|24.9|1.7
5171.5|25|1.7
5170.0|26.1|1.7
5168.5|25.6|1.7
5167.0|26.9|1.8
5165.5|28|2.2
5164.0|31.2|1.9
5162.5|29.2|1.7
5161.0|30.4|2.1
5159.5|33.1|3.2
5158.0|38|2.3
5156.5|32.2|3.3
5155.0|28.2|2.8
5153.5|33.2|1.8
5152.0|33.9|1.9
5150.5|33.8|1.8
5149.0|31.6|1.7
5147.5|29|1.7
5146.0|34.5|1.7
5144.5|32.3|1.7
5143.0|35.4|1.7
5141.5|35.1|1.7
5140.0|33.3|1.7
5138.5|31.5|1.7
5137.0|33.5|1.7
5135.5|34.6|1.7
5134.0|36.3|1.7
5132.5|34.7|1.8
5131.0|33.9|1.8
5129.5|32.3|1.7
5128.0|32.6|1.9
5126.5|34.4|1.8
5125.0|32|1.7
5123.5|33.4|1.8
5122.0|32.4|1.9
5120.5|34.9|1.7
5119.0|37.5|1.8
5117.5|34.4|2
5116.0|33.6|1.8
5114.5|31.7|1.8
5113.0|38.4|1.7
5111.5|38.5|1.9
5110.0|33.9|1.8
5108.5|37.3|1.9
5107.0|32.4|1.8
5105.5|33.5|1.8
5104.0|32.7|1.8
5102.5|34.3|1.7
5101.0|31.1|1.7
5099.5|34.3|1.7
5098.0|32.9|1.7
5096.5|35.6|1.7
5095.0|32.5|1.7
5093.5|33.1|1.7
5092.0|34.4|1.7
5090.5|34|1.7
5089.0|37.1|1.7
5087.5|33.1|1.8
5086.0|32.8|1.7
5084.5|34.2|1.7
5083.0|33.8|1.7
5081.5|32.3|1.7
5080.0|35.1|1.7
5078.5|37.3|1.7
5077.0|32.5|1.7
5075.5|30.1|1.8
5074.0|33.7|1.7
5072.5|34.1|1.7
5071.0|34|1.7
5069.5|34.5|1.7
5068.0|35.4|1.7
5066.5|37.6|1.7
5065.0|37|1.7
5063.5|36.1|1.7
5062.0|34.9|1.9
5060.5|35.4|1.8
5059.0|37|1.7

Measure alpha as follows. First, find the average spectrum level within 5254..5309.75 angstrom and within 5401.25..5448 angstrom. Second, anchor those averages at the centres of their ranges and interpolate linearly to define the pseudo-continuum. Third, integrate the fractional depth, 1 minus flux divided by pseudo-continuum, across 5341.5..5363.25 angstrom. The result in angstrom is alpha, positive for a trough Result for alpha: -1.3 angstrom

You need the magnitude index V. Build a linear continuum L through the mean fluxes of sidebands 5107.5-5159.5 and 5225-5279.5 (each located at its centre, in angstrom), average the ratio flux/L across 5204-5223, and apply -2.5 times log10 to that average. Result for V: 0.04 mag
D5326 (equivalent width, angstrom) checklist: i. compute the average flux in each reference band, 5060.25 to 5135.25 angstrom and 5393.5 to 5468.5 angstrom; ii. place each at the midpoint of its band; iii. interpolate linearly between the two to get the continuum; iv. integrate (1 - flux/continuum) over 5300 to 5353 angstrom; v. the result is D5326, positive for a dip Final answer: -3.5 angstrom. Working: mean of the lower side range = 34.3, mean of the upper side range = 37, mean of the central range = 38.5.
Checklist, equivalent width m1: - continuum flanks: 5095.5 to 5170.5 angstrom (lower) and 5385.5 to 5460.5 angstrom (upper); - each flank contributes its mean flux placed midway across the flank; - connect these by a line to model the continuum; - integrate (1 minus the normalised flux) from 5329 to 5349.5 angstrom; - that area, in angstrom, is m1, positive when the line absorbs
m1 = -0.9 angstrom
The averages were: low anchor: 33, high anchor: 37.1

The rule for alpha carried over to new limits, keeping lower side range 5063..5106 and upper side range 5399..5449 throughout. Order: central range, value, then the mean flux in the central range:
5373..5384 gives -0.9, 39.2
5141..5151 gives 0.4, 33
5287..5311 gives -2.2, 39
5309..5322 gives -1.9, 41.2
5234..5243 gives -0.3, 36.5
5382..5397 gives -0.7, 38.1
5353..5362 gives -1.0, 40.2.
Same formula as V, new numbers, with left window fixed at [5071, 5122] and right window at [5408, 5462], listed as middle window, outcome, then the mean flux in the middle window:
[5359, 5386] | -0.054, 38.4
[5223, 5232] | 0.029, 34.4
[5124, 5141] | 0.028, 33.6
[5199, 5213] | 0.088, 32.4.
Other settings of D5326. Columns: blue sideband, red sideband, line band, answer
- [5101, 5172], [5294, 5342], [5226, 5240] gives -0.1 angstrom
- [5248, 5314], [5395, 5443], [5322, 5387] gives -2.6 angstrom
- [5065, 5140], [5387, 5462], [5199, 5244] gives 0.7 angstrom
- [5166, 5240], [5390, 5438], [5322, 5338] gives -1.0 angstrom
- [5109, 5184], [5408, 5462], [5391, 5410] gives 0.1 angstrom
